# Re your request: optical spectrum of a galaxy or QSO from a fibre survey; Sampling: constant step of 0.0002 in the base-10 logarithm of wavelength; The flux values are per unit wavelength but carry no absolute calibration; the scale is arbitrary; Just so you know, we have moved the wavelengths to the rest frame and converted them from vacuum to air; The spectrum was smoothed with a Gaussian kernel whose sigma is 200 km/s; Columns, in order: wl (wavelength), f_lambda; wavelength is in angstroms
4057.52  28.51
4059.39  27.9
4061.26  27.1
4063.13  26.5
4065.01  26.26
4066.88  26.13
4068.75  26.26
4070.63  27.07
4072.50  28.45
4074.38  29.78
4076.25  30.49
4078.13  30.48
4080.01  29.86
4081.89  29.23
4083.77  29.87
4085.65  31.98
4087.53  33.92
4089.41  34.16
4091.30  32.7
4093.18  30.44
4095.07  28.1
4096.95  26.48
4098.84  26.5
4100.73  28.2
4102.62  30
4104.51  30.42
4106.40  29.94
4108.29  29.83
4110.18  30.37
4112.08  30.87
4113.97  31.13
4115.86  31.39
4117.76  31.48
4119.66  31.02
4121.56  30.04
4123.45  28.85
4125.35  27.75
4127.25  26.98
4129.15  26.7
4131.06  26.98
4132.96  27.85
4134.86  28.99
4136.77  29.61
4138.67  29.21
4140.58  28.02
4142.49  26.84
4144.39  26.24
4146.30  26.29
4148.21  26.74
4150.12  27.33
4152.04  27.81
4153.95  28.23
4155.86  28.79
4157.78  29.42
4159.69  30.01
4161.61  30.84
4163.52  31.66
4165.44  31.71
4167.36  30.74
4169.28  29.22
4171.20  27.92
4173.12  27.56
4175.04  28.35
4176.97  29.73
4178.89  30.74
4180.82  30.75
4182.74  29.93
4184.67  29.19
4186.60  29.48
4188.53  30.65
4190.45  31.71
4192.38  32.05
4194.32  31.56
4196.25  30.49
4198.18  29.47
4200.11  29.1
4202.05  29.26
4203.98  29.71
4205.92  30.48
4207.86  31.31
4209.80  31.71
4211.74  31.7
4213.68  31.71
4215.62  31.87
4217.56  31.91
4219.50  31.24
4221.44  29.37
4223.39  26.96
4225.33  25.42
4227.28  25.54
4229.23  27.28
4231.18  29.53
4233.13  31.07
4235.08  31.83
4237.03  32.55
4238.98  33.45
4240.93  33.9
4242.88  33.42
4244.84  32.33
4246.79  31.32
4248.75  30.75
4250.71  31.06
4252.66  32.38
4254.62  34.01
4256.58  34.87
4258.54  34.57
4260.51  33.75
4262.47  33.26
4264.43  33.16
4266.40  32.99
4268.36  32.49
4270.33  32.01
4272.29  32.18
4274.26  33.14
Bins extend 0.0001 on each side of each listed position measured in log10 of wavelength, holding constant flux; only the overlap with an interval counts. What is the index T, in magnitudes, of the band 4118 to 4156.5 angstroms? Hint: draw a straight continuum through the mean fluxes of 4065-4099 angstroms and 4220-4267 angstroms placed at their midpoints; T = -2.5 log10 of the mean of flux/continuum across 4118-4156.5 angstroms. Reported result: 0.08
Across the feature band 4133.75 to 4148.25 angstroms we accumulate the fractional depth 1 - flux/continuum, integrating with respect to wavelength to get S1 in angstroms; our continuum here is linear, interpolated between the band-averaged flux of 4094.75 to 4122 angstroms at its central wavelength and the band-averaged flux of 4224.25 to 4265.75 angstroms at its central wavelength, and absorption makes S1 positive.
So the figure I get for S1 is 1.2 angstroms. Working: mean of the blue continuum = 29.7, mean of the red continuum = 31.7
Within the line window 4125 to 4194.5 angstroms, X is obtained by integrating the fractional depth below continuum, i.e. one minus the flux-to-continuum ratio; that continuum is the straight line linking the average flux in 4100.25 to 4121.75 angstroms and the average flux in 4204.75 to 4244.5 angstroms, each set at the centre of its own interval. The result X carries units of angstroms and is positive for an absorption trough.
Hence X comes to 3.5 angstroms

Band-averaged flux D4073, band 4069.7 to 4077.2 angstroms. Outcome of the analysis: 29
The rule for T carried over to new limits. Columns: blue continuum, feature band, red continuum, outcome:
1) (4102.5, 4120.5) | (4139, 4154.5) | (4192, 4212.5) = 0.13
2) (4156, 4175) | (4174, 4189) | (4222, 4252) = 0.00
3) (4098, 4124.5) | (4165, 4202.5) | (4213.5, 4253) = 0.02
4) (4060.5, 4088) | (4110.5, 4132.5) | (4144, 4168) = -0.02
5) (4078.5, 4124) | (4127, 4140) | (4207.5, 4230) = 0.08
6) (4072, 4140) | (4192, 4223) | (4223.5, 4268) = 0.02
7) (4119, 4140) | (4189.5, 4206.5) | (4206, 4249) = -0.01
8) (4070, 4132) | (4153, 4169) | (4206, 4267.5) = 0.01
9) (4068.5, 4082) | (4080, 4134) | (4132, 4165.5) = -0.03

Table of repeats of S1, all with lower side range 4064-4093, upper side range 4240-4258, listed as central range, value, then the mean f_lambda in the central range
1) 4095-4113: 0.66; 29.1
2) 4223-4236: 1.65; 28.3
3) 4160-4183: 1.07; 29.9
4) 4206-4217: 0.17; 31.6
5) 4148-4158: 0.97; 28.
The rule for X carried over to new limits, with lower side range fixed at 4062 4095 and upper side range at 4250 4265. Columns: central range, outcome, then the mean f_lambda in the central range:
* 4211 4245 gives 2.32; 30.6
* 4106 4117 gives -0.13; 30.6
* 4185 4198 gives 0.49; 30.8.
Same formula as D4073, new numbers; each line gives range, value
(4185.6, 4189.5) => 30.1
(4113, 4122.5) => 31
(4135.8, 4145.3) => 28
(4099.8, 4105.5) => 29.5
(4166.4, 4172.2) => 29.3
